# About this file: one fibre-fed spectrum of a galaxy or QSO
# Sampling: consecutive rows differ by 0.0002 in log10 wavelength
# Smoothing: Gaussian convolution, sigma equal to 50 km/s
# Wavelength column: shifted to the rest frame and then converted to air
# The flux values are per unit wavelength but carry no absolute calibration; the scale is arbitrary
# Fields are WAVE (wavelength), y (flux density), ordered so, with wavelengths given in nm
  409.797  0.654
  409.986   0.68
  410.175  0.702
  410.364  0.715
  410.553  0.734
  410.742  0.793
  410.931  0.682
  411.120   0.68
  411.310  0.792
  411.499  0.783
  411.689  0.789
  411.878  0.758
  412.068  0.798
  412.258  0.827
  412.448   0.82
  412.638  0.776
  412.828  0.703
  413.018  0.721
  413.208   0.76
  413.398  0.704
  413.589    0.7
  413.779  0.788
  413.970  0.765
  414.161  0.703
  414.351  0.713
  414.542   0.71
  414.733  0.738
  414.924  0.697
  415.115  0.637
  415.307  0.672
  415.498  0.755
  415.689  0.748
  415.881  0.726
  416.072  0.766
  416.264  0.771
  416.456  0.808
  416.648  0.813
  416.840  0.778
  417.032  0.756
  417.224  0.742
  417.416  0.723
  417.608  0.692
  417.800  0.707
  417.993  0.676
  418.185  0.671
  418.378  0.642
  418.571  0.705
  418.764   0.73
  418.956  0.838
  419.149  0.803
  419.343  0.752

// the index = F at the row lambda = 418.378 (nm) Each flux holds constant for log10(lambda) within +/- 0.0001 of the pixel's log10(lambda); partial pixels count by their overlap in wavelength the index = 0.642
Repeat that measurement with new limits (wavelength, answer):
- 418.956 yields 0.838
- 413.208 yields 0.76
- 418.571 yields 0.705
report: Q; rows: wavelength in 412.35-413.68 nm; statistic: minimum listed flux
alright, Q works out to 0.7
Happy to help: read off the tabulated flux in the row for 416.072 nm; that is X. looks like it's 0.766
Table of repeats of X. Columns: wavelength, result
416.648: 0.813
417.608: 0.692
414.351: 0.713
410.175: 0.702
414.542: 0.71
